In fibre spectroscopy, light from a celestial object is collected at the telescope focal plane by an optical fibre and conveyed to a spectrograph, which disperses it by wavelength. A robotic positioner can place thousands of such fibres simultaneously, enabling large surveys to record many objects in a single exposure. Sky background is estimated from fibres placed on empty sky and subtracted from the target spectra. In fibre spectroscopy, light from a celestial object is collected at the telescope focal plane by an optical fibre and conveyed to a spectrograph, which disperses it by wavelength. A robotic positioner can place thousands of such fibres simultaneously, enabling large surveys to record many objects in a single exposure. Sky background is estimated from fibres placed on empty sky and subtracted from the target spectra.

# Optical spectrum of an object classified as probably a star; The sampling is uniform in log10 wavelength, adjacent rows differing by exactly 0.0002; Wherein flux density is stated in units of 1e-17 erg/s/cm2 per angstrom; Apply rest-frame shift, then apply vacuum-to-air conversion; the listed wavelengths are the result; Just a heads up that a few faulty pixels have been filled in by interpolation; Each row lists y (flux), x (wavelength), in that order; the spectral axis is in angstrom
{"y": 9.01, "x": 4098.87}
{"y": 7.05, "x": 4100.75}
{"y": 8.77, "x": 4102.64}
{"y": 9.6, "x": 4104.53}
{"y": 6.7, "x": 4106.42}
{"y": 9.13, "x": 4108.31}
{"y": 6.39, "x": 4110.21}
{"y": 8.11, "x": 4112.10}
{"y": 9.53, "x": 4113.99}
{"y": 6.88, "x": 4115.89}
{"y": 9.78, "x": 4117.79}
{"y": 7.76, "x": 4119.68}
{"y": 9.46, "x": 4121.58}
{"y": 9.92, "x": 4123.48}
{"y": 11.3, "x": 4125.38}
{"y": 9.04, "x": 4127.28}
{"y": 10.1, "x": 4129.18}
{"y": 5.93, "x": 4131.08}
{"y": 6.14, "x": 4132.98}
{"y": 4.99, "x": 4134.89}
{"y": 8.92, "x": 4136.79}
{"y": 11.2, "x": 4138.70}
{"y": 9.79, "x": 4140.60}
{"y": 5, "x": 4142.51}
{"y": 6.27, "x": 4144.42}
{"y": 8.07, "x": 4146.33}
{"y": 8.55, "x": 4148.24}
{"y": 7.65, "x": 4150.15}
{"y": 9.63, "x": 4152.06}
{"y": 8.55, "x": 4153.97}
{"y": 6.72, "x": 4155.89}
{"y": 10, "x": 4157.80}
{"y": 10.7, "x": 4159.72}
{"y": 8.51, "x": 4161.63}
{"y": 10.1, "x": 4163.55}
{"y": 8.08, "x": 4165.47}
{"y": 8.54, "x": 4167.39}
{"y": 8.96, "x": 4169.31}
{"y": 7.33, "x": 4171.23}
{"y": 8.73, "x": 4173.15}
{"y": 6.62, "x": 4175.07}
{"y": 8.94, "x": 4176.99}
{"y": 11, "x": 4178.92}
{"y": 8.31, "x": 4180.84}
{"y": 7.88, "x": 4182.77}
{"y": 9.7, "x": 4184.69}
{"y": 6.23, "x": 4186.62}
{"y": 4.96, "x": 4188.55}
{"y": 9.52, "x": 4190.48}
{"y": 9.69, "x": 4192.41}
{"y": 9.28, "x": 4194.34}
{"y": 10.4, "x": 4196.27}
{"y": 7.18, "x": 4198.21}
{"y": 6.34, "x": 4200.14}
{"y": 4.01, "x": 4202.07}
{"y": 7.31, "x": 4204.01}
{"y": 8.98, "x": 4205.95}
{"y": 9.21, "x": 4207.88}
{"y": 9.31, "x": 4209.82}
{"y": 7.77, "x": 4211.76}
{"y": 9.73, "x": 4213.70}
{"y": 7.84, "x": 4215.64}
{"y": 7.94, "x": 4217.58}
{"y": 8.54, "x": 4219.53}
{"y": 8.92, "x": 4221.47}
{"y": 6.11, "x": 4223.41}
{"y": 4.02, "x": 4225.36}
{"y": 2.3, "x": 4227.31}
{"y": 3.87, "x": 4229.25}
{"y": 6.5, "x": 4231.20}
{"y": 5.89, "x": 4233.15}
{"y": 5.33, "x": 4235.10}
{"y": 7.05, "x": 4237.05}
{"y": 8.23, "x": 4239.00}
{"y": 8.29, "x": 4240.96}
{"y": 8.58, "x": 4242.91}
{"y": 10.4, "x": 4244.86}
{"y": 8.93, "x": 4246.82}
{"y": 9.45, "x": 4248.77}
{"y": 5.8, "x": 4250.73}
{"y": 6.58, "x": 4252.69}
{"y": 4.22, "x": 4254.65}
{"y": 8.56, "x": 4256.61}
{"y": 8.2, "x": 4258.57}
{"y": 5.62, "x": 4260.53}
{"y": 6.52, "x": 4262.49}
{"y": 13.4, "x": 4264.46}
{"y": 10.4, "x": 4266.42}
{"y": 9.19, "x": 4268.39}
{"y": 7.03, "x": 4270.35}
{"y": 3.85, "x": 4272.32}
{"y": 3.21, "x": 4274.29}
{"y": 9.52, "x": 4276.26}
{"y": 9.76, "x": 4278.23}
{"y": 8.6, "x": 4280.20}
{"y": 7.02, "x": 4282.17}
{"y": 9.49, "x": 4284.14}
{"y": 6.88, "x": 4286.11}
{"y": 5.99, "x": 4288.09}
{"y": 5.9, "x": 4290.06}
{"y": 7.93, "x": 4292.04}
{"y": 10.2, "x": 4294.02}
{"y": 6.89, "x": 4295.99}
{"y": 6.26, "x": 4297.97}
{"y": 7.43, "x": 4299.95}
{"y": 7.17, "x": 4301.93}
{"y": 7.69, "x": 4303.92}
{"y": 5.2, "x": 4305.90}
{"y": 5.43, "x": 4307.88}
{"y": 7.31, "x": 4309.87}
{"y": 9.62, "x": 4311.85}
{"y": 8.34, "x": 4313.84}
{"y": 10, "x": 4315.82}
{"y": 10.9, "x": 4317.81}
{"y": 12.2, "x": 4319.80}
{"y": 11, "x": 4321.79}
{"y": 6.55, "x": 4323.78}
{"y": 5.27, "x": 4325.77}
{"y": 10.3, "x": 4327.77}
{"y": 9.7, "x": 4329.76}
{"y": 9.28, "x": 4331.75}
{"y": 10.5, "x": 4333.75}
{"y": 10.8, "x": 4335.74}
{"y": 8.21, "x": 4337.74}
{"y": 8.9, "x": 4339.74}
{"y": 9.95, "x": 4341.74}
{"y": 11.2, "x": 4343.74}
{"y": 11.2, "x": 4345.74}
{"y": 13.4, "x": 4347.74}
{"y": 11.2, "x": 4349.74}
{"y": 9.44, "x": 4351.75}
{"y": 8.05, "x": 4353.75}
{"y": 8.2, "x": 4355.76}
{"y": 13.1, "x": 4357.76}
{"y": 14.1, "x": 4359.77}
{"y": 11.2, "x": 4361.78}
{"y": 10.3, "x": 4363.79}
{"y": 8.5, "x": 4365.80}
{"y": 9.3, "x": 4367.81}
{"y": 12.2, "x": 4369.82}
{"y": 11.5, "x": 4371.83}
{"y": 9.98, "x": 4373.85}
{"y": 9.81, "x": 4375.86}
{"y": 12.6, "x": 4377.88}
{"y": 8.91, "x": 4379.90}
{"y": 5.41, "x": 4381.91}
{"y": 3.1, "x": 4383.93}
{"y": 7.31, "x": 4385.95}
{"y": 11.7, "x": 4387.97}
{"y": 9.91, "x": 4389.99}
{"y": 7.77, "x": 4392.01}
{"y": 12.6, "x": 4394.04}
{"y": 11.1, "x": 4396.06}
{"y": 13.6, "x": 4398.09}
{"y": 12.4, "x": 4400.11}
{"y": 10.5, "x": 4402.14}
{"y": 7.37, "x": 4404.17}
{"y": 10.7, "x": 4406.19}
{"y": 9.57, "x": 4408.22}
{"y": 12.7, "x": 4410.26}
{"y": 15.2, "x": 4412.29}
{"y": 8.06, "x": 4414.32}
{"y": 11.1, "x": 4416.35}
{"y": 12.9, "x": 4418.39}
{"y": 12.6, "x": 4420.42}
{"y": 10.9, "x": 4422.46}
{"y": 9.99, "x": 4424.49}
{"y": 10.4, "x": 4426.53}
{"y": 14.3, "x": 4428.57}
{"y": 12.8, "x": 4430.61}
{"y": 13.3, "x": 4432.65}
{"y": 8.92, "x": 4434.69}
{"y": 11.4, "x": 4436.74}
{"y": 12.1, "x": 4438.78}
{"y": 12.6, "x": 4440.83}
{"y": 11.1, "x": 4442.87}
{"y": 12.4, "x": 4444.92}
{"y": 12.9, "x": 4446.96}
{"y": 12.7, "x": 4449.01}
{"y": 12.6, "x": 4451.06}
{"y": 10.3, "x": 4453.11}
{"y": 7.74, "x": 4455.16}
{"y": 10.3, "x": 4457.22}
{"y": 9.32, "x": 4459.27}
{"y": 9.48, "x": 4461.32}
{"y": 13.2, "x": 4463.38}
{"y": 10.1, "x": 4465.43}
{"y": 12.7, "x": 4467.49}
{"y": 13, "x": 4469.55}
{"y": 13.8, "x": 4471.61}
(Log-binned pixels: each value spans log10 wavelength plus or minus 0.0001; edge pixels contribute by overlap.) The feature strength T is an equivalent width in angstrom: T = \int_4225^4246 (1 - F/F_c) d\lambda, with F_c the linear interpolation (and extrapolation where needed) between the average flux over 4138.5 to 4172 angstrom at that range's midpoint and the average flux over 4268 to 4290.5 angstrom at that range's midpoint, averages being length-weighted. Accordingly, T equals 3.1 angstrom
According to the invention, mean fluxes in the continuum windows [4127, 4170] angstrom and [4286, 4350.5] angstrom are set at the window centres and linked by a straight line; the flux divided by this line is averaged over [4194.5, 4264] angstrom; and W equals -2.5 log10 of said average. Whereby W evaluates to 0.17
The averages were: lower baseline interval 8.31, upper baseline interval 8.77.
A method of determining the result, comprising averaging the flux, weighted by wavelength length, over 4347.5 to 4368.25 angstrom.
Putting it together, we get 10.5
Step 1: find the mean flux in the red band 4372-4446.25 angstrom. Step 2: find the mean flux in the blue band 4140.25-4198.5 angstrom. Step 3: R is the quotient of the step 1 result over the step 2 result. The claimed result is 1.28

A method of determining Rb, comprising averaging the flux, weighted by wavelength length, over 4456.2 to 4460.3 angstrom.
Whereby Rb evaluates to 9.83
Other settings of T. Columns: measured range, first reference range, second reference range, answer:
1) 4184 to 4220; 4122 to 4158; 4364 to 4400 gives 2.5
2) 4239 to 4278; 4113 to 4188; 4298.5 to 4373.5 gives 5.5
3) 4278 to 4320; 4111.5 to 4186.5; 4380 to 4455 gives 8.3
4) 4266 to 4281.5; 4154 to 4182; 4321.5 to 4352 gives 3.0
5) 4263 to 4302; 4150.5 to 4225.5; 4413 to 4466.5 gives 6.7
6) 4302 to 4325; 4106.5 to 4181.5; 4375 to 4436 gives 3.2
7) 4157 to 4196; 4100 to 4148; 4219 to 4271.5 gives -4.2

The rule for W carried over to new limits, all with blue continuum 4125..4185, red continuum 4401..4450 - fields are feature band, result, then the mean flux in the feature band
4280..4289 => 0.30 mag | 7.52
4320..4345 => 0.11 mag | 9.42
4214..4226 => 0.23 mag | 7.46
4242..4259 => 0.21 mag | 7.84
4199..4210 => 0.21 mag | 7.4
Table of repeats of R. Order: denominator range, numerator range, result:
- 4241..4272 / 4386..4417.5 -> 1.34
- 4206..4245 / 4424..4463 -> 1.56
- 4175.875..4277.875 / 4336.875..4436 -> 1.39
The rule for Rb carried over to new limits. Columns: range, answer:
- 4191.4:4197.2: 9.79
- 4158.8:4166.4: 9.35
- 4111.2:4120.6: 8.42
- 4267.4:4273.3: 6.69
